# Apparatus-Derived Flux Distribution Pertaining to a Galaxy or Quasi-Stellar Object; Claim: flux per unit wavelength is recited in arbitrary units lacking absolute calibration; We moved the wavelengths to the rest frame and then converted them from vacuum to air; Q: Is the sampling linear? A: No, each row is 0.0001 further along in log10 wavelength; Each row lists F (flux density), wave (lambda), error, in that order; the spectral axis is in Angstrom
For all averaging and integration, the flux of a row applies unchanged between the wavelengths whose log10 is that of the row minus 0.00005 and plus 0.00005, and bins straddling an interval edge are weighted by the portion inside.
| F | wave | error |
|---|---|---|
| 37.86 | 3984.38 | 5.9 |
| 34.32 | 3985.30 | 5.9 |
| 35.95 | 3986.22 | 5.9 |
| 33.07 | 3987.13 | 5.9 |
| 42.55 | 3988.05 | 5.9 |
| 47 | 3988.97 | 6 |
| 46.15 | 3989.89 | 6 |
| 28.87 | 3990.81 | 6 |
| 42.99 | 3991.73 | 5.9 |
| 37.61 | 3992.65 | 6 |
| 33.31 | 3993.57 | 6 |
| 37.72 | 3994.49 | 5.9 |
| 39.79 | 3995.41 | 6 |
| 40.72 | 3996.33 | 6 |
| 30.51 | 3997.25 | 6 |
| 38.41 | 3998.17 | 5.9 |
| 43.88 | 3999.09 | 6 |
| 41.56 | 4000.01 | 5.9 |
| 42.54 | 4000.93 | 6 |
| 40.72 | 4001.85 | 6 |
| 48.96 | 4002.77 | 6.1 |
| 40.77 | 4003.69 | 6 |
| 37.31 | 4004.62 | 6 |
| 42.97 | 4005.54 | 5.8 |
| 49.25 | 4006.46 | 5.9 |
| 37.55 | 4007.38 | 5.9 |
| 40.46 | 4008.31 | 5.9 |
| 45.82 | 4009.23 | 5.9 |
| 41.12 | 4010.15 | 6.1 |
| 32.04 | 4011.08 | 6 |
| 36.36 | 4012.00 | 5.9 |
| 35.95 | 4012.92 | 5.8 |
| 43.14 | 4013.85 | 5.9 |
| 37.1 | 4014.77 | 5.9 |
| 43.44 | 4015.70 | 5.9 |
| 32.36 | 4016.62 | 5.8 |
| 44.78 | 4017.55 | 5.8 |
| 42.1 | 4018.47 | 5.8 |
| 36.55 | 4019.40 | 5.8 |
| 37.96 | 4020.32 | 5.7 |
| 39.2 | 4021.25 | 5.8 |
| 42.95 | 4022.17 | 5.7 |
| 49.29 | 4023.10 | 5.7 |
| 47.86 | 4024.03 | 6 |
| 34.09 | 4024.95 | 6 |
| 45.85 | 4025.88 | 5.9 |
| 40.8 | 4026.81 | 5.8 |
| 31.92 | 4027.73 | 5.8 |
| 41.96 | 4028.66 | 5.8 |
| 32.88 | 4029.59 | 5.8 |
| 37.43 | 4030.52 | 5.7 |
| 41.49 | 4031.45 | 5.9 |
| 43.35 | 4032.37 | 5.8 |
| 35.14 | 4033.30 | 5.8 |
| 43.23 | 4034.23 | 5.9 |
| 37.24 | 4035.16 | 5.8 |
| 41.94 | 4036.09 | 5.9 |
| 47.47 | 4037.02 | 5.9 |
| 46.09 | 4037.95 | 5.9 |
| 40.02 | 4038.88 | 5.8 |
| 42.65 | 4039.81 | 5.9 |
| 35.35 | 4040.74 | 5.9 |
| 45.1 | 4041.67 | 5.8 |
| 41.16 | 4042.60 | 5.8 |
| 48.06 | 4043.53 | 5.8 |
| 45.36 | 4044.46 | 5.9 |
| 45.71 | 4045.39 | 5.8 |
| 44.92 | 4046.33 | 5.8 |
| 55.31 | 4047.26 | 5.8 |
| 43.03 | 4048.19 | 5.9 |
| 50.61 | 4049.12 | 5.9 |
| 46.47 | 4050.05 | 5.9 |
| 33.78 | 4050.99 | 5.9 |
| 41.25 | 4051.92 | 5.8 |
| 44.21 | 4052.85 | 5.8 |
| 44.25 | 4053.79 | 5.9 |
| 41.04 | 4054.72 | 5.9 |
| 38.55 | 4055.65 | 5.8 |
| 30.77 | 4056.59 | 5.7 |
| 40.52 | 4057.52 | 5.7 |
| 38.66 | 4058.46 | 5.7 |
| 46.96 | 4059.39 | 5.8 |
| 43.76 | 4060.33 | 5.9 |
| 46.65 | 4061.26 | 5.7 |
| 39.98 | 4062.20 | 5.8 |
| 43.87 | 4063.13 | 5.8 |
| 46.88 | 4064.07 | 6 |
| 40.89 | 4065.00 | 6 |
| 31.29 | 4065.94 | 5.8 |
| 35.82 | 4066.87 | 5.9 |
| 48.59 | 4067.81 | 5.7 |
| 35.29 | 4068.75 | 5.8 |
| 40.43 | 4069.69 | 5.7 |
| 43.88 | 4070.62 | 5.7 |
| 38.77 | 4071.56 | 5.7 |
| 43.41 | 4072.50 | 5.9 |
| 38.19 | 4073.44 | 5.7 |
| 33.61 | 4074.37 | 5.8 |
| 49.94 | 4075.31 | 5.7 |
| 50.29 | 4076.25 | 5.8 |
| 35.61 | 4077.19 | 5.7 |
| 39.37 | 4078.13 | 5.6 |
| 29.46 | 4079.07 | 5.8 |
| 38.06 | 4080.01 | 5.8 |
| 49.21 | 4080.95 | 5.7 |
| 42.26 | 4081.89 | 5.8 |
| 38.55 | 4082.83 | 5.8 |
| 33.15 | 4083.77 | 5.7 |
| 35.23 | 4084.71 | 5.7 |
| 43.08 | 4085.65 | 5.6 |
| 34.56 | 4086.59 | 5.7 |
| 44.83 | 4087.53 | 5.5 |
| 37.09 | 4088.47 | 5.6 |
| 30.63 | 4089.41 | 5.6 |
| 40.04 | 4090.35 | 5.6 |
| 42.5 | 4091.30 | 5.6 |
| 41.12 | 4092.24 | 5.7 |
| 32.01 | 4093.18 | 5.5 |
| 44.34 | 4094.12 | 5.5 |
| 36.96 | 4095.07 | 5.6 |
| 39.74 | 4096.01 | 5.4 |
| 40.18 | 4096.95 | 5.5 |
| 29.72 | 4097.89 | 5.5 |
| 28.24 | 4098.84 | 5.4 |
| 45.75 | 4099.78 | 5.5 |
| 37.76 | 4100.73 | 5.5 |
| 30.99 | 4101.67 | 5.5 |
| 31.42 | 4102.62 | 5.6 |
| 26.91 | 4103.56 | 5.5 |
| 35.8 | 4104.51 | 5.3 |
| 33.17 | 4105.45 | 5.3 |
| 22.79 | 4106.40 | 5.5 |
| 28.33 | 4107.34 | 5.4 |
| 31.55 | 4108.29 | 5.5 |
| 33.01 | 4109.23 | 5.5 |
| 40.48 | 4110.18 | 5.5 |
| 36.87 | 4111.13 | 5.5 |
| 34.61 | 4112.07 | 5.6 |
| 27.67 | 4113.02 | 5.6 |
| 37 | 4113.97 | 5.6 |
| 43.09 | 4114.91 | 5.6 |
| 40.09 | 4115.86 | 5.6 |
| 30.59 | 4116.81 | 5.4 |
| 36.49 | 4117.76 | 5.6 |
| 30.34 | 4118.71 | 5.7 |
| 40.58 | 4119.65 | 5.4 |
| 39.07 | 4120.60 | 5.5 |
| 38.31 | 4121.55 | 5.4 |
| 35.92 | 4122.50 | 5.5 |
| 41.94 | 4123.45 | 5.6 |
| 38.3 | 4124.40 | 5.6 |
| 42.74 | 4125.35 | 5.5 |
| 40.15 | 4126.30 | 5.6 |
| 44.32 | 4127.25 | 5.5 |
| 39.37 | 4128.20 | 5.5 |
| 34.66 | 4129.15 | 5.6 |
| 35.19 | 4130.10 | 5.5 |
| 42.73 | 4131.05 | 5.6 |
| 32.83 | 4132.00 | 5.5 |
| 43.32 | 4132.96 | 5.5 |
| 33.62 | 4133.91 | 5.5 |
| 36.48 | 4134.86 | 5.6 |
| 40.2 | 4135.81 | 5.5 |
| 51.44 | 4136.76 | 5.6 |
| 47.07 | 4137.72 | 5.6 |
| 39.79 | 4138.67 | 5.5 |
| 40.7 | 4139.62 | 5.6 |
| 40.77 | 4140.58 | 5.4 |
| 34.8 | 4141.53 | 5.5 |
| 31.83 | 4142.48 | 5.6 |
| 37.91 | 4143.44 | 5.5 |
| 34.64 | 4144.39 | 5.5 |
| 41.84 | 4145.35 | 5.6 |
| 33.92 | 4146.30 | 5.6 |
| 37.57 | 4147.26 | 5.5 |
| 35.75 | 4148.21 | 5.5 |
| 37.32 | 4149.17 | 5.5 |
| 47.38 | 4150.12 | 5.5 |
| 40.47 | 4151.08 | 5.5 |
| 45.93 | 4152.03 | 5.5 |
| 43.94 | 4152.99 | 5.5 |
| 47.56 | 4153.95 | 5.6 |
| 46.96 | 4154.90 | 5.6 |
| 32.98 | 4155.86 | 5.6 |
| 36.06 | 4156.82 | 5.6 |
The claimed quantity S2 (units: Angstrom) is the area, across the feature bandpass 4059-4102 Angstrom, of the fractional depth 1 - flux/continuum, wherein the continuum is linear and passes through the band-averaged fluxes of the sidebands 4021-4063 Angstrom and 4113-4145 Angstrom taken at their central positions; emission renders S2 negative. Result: 1.1 Angstrom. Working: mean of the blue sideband 42.1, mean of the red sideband 38.5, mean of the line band 39.6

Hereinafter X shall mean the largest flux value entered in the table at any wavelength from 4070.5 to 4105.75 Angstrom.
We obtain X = 50.29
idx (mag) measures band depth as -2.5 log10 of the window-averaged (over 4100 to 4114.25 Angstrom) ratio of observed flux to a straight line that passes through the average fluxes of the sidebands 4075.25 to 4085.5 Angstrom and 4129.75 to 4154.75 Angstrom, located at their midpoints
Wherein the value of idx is 0.21 mag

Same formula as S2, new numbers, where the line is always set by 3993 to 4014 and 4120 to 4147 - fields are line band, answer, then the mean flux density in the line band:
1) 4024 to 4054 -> -1.9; 42.2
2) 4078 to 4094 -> 0.4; 38.4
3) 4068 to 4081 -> -0.3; 40.3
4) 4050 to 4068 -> -0.6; 41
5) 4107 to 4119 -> 1.4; 34.7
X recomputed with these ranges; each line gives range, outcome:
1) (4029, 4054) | 55.31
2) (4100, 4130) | 44.32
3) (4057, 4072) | 48.59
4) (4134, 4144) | 51.44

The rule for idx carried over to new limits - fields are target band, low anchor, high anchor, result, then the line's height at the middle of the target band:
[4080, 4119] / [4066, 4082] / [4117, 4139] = 0.11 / 39.9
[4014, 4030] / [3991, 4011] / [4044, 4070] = 0.02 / 41.1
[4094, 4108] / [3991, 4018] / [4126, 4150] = 0.16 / 39.1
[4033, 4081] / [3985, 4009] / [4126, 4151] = -0.06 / 39.6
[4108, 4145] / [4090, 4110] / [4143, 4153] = -0.02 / 37.5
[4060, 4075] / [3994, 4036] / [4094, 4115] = -0.11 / 36.7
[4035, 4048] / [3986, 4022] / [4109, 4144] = -0.13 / 39.3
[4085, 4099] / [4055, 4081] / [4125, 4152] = 0.06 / 40.1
